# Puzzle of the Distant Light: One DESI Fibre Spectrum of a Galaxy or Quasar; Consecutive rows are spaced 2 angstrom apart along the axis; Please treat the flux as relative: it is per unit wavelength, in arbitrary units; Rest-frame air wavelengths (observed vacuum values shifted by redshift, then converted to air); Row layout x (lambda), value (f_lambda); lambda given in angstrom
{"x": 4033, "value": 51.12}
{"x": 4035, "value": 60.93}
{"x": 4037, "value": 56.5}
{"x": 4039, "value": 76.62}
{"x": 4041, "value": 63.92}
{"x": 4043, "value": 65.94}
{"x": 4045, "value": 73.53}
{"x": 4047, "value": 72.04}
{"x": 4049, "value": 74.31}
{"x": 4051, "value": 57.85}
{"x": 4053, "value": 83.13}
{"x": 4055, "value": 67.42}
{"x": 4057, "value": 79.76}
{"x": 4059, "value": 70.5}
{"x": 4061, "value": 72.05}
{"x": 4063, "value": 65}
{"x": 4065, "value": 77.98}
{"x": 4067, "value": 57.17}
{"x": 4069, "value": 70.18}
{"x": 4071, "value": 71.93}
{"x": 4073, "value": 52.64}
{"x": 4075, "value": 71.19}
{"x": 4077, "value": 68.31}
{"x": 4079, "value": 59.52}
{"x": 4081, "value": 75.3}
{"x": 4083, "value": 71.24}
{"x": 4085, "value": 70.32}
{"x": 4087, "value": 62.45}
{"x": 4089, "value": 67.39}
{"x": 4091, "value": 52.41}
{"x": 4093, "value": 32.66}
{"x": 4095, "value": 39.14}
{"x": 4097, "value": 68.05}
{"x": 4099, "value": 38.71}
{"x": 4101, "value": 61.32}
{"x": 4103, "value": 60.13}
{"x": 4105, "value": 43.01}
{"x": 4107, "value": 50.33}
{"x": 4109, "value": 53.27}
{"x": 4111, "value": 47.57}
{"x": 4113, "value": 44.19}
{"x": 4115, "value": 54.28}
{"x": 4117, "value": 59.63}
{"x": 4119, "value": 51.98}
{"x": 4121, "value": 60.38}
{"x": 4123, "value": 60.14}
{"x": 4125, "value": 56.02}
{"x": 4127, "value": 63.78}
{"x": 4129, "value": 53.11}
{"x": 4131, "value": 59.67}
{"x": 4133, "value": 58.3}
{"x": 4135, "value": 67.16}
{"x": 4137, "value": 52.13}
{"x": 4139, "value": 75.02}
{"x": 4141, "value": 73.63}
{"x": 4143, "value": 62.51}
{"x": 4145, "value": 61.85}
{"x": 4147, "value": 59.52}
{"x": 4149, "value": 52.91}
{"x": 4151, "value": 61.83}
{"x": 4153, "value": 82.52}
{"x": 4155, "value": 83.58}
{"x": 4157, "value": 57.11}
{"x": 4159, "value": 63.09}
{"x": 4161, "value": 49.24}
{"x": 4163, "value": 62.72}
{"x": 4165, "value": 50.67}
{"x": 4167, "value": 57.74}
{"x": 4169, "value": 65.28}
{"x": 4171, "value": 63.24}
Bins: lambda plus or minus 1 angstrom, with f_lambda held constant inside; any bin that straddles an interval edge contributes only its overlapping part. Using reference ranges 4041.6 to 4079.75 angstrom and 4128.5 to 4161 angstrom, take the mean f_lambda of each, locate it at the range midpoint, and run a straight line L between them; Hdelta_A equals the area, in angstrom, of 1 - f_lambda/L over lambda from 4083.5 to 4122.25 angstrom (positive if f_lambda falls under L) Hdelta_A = 7.3 angstrom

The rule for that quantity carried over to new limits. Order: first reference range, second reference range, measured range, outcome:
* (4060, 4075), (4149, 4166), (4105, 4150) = 4.7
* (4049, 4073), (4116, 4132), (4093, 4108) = 2.9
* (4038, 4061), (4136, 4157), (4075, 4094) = 1.9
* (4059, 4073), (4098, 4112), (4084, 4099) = 0.5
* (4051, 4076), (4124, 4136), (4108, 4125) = 2.1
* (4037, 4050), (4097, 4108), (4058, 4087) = -3.2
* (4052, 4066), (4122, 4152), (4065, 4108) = 6.1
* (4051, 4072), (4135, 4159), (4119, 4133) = 1.8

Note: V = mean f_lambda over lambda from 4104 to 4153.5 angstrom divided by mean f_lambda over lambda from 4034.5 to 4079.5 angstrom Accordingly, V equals 0.85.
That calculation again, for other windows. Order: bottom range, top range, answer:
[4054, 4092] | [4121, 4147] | 0.92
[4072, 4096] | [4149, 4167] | 1.04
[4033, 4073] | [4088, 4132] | 0.78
